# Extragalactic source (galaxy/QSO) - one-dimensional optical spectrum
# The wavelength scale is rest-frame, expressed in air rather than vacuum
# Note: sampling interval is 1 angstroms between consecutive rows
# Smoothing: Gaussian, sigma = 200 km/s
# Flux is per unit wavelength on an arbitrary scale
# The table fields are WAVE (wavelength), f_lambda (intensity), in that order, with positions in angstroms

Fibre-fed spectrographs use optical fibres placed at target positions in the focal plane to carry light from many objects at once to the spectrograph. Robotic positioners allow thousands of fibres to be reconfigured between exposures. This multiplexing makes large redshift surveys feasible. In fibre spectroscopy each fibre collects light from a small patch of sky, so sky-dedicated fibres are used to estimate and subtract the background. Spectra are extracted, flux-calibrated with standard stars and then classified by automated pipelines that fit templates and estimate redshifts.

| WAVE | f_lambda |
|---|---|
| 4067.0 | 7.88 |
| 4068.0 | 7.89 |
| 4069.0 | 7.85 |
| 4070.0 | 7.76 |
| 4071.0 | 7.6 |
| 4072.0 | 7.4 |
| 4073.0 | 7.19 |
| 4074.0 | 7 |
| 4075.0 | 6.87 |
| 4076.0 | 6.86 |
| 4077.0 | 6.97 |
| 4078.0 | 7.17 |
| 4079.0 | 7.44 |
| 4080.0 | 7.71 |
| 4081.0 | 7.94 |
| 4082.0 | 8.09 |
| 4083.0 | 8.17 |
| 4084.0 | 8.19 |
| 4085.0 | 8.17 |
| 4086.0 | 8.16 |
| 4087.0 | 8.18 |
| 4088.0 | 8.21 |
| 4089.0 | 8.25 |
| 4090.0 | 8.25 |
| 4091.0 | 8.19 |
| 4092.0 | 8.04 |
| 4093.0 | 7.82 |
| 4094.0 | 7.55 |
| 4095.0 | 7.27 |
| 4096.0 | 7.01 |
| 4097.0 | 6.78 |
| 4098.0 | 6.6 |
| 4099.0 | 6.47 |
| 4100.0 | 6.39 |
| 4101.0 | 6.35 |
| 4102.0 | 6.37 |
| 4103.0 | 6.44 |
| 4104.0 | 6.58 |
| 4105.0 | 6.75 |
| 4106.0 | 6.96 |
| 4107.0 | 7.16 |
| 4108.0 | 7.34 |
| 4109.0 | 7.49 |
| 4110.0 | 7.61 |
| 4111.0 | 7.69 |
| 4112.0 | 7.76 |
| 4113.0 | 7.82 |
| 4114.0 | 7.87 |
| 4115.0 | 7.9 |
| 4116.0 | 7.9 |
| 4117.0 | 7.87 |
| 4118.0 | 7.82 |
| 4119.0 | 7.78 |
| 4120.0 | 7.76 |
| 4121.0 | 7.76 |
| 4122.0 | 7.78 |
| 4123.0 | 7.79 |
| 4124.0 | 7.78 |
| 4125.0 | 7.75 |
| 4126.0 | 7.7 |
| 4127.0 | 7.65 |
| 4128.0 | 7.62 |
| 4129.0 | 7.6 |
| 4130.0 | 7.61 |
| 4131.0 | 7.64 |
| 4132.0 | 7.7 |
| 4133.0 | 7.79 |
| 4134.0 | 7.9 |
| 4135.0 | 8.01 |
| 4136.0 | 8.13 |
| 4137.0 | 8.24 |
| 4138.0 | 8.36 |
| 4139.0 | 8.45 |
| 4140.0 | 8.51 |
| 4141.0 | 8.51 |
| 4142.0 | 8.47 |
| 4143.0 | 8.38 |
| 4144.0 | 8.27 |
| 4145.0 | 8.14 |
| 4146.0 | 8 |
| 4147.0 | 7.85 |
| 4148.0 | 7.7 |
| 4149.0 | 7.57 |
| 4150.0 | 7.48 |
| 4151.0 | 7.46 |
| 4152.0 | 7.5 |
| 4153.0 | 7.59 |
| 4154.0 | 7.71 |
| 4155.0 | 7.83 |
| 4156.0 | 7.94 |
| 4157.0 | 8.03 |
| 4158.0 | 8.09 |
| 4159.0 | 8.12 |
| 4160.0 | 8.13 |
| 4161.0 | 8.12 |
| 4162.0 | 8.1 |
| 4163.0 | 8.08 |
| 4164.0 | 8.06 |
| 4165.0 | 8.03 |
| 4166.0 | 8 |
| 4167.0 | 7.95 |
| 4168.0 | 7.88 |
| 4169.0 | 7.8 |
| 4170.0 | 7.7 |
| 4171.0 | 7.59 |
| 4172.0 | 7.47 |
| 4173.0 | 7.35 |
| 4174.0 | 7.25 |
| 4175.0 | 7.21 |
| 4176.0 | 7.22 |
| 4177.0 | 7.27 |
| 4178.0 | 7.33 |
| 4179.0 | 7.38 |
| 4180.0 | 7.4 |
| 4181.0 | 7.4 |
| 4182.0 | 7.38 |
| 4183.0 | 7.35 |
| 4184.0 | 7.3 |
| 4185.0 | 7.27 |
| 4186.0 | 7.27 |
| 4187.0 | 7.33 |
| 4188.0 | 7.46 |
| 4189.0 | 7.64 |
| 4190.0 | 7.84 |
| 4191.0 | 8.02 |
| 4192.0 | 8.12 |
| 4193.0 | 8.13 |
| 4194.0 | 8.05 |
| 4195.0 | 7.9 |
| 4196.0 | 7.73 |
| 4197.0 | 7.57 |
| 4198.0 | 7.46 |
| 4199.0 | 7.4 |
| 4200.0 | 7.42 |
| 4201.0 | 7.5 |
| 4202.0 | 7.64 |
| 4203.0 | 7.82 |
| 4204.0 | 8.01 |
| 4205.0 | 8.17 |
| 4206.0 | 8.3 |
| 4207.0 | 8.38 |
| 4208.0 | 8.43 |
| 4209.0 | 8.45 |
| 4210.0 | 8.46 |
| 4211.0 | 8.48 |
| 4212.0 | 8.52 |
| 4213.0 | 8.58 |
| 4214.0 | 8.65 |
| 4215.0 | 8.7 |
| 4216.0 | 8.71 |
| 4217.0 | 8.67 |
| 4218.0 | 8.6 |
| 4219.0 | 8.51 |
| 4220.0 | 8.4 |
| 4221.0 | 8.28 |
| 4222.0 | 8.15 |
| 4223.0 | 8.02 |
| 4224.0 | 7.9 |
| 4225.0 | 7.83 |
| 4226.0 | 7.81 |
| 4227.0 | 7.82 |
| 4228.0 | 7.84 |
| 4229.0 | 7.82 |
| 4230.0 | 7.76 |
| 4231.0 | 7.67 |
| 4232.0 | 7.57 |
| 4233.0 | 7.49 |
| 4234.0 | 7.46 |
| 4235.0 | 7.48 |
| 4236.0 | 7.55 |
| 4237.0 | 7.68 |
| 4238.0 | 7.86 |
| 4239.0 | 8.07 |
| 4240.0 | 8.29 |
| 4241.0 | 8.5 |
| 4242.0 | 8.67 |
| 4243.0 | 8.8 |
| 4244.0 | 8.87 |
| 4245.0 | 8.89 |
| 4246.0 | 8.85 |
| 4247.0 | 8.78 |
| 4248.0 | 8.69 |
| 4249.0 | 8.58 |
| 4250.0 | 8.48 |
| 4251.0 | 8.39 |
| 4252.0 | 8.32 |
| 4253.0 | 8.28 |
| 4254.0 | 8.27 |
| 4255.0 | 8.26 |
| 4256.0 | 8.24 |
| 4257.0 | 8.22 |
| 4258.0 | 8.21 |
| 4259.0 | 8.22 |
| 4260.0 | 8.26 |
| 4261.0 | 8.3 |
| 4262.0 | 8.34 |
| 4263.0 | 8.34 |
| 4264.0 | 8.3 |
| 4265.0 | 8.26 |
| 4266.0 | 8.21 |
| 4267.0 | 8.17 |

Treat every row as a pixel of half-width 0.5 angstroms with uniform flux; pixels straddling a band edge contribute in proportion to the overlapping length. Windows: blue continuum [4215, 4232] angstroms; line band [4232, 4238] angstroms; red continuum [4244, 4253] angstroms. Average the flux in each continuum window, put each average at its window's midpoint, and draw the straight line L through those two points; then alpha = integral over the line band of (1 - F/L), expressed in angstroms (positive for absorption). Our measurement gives 0.56 angstroms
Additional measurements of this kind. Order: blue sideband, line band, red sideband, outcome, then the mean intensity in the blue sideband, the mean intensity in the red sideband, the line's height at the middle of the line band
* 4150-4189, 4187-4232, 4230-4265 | -0.6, 7.64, 8.23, 7.94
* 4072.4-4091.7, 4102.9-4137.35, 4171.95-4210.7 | 0.3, 7.74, 7.68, 7.72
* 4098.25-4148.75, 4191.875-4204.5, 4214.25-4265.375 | 0.4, 7.66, 8.22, 8.02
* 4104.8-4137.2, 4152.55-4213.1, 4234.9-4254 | 1.9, 7.7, 8.39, 8.04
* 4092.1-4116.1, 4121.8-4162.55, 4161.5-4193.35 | -2.9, 7.16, 7.61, 7.4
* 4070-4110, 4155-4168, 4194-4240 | -0.5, 7.38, 8.02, 7.74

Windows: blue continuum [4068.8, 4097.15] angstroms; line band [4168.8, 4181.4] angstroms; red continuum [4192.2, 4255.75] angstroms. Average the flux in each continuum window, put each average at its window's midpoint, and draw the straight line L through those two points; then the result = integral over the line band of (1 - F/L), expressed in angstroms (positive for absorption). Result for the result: 0.9 angstroms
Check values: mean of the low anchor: 7.67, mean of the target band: 7.4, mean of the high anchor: 8.15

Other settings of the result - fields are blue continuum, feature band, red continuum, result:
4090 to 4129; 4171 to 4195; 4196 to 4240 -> 1.0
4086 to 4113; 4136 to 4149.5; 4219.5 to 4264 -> -1.1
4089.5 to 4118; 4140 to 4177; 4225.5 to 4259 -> -1.0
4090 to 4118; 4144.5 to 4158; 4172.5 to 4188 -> -0.8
